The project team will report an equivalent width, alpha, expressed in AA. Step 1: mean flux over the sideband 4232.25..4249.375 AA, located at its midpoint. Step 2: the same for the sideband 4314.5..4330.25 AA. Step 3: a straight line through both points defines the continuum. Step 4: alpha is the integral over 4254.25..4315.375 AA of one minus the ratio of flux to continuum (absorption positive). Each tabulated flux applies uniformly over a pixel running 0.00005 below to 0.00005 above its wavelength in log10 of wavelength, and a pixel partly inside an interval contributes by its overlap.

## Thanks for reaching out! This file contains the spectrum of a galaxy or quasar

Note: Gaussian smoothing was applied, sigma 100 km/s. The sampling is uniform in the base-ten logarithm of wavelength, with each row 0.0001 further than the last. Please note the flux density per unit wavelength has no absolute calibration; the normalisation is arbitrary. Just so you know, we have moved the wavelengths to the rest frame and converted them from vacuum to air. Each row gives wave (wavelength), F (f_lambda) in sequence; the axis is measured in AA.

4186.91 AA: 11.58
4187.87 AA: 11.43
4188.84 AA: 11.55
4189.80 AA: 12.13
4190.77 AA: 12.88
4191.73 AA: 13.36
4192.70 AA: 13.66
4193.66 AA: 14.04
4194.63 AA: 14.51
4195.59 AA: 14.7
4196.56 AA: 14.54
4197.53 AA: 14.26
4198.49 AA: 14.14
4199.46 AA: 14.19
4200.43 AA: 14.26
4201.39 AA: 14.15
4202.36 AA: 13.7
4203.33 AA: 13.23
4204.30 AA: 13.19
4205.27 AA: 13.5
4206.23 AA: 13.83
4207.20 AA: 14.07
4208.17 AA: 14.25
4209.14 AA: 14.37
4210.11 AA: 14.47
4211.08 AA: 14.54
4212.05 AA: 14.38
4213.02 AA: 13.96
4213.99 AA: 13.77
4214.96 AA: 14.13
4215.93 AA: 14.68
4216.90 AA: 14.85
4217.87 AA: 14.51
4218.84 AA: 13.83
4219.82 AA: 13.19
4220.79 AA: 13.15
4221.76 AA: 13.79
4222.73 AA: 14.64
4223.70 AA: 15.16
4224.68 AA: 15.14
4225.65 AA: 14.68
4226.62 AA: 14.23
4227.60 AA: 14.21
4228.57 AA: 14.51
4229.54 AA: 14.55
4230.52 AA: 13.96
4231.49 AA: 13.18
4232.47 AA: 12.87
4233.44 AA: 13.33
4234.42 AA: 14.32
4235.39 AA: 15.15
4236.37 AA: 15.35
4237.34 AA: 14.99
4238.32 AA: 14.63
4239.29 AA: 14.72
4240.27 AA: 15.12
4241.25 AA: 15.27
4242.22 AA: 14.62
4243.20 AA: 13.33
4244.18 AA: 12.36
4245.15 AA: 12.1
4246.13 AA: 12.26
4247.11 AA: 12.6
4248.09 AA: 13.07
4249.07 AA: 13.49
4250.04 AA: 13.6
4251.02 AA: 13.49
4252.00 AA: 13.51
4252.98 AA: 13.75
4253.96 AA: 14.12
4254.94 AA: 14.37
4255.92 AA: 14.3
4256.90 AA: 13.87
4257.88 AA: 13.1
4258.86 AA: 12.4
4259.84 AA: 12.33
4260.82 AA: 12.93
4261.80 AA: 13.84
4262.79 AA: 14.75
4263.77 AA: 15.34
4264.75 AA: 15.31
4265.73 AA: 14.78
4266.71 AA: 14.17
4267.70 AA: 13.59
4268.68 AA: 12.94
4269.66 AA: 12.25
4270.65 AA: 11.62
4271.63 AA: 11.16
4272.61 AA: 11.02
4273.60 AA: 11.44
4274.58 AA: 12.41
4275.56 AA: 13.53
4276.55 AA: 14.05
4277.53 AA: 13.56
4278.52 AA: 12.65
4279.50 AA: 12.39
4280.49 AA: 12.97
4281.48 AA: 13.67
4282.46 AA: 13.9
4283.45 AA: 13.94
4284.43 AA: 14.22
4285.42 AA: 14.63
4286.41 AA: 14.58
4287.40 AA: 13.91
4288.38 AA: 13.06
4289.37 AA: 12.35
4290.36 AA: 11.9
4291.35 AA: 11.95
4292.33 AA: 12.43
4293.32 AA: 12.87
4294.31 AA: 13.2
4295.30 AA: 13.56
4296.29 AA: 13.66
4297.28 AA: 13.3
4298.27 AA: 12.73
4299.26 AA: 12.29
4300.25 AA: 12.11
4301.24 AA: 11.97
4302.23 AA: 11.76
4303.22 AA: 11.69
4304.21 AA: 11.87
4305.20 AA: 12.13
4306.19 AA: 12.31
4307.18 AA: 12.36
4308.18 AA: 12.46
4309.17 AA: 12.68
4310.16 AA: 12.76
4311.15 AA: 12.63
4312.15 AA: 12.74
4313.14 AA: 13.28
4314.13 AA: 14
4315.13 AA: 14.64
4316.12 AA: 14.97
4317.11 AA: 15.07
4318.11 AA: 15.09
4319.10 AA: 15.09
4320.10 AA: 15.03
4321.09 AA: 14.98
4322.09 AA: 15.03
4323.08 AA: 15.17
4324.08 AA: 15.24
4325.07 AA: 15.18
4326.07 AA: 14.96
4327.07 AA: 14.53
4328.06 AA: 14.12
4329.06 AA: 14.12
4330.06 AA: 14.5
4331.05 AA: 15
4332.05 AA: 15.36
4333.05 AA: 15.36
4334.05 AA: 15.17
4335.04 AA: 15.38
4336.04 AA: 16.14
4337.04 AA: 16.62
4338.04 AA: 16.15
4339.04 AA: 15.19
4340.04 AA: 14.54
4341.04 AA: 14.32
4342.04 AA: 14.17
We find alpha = 5.64 AA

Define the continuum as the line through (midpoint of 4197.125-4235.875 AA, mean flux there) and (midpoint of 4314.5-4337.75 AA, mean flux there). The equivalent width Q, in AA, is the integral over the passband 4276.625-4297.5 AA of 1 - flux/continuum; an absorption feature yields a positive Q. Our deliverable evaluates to 2.0 AA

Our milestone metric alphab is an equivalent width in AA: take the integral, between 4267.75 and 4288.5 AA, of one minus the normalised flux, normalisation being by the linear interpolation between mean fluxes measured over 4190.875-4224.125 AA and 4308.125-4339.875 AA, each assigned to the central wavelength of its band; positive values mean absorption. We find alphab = 2.0 AA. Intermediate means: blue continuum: 14.1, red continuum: 14.7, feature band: 13.1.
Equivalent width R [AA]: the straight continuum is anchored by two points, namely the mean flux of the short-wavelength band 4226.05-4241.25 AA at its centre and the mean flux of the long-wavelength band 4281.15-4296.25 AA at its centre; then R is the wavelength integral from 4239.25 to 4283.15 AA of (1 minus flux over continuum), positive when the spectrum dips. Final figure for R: 1.6 AA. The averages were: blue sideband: 14.4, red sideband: 13.4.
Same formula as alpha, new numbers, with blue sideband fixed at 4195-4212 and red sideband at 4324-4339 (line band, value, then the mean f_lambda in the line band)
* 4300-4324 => 2.5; 13.5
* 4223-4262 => 1.5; 13.9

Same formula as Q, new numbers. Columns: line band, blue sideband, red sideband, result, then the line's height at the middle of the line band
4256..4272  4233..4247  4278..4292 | 0.3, 13.7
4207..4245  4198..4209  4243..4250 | -2.7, 13.3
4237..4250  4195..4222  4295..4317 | -0.1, 13.6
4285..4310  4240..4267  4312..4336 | 2.9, 14.4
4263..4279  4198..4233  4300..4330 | 0.8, 13.9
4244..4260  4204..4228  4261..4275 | 0.3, 13.5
